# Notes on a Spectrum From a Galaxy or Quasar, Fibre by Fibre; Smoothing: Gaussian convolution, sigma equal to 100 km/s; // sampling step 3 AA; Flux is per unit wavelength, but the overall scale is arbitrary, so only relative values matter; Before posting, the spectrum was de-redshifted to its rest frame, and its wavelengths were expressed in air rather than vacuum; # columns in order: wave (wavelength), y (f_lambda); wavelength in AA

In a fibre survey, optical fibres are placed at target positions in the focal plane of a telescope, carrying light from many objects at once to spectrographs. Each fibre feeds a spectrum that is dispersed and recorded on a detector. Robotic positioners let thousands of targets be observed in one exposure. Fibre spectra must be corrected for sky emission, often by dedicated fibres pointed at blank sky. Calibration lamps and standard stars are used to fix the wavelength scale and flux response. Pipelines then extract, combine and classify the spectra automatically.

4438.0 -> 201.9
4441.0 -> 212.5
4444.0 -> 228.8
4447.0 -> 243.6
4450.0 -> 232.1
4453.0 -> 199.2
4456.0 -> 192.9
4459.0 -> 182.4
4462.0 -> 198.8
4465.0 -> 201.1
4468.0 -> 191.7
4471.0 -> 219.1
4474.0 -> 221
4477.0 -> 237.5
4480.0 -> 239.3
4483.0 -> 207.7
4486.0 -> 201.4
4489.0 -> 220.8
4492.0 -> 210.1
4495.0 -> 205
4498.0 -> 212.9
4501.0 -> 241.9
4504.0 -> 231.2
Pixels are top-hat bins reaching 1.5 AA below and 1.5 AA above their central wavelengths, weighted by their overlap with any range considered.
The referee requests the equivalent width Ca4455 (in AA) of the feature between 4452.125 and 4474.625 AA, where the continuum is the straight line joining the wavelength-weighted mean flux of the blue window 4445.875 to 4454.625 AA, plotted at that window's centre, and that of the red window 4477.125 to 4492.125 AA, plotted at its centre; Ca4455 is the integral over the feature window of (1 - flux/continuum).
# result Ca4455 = 2.2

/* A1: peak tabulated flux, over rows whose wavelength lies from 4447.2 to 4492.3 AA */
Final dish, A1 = 239.3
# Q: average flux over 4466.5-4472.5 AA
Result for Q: 205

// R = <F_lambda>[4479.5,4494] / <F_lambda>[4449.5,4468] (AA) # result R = 1.08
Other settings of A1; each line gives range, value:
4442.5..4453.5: 243.6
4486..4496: 220.8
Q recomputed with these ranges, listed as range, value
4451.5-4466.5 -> 195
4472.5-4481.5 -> 233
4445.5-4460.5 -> 210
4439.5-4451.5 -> 229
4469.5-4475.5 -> 220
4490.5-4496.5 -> 208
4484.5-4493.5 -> 211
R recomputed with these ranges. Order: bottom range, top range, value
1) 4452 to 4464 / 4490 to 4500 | 1.09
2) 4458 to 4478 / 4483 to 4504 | 1.04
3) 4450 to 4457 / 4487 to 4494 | 1.05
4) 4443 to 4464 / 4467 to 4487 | 1.04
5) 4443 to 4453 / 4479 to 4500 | 0.93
